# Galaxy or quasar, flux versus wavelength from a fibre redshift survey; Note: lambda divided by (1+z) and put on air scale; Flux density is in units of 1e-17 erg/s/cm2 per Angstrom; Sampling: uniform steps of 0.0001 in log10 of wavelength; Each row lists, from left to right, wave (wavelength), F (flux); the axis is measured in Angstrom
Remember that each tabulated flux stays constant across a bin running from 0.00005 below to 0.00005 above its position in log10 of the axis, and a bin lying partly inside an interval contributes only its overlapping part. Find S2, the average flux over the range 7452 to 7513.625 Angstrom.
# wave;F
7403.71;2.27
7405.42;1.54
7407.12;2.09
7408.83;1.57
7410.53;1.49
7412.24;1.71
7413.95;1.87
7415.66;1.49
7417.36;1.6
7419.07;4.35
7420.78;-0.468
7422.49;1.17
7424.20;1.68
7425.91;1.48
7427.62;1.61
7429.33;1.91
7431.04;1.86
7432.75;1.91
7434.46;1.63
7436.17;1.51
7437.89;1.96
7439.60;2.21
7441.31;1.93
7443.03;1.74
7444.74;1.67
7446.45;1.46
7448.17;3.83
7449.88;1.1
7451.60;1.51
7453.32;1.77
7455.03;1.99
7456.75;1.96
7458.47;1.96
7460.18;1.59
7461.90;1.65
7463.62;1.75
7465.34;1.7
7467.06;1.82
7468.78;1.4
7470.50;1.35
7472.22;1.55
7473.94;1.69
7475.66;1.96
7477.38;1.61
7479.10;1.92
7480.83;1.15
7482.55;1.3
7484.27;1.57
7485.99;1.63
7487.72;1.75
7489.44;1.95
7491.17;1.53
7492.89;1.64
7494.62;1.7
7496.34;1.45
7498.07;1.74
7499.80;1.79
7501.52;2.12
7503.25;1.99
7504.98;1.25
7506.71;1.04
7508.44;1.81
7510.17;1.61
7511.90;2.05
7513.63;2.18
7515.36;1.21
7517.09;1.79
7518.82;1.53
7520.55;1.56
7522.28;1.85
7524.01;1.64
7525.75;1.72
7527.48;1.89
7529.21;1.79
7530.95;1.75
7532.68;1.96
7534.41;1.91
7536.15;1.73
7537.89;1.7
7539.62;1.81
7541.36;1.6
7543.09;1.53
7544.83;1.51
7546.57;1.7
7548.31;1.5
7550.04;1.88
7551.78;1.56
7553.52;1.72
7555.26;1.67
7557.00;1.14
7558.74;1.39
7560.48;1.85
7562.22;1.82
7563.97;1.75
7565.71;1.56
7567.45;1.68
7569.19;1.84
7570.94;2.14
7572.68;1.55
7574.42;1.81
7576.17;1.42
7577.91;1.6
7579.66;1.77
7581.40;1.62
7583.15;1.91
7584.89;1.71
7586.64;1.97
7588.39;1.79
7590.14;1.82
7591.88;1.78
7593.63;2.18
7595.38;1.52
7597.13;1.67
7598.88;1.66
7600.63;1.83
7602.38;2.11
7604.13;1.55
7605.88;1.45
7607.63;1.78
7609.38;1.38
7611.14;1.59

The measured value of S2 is 1.68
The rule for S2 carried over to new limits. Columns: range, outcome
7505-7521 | 1.62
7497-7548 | 1.71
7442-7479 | 1.77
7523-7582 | 1.69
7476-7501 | 1.64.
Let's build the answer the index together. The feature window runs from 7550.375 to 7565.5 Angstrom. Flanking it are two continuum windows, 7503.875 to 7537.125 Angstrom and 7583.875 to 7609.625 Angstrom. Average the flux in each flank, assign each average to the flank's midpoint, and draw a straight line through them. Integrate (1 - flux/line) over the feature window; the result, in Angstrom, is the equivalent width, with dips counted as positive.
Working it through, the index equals 0.9 Angstrom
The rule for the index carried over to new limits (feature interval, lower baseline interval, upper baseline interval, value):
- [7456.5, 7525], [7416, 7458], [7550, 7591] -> 3.80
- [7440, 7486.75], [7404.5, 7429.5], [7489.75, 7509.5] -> -2.02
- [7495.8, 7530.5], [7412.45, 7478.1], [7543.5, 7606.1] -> 0.55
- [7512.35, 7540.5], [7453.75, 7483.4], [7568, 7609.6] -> -0.79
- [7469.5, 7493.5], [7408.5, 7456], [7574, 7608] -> 2.06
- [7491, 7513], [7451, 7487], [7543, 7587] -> -0.20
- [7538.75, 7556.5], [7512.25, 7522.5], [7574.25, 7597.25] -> 0.87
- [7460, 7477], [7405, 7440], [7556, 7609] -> 0.71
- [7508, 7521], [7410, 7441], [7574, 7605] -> 0.19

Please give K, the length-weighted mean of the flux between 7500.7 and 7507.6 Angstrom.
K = 1.6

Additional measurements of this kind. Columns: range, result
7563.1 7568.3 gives 1.66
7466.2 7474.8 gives 1.56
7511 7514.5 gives 2.11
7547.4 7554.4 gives 1.67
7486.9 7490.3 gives 1.85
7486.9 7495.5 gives 1.71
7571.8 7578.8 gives 1.6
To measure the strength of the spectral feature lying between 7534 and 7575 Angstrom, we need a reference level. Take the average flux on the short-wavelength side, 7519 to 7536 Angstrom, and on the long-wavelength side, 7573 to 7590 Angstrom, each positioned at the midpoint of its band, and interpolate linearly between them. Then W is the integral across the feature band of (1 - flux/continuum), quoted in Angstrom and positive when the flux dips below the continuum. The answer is 1.7 Angstrom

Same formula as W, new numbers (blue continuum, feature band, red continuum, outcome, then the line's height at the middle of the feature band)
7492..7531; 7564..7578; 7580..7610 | 0.2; 1.74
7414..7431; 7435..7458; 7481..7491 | -3.5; 1.64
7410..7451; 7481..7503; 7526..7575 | 0.9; 1.74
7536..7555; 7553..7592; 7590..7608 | 0.0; 1.71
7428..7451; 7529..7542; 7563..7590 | 0.0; 1.79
